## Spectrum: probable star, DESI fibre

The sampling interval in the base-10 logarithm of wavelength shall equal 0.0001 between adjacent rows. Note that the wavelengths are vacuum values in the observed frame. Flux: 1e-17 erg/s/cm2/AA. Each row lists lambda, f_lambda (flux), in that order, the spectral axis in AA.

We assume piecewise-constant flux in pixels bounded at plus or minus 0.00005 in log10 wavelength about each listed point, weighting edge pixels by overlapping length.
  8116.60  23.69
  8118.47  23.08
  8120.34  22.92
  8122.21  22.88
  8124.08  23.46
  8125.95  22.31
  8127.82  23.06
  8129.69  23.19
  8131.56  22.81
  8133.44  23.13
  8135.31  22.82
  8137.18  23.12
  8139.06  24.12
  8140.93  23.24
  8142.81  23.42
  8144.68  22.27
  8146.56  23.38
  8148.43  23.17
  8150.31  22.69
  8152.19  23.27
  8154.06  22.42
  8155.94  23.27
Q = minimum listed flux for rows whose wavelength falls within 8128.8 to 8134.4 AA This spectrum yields 22.81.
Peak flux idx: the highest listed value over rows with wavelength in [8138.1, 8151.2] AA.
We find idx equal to 24.12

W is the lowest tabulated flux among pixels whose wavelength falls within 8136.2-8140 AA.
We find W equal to 23.12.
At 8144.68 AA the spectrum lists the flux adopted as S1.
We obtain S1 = 22.27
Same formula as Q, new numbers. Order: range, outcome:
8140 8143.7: 23.24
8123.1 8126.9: 22.31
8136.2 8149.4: 22.27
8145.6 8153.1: 22.69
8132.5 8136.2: 22.82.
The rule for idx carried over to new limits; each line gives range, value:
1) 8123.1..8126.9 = 23.46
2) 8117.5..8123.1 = 23.08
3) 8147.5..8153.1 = 23.27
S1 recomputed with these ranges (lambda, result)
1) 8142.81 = 23.42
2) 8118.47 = 23.08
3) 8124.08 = 23.46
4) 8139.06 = 24.12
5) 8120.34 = 22.92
